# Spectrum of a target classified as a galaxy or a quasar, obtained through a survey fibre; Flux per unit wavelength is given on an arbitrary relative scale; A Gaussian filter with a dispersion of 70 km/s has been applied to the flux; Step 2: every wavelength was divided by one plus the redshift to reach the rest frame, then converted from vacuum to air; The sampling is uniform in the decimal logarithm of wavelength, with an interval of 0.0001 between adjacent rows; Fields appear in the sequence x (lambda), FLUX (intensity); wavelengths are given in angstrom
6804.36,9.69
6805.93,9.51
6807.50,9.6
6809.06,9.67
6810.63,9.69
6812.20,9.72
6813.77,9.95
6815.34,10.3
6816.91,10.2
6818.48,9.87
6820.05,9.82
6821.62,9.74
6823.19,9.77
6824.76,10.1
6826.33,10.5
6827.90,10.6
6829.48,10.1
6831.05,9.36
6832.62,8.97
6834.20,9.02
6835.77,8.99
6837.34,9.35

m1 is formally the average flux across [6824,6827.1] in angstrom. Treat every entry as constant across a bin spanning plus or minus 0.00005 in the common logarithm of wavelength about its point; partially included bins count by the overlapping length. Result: 10.3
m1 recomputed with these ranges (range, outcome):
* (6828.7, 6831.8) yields 9.74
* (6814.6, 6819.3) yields 10.1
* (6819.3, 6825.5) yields 9.86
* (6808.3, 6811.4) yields 9.67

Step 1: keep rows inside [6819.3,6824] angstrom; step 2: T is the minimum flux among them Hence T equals 9.74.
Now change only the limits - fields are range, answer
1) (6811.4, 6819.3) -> 9.72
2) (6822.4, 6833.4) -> 8.97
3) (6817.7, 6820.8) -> 9.82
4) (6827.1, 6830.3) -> 10.1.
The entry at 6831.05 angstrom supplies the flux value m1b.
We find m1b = 9.36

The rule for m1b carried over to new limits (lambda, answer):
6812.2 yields 9.72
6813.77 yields 9.95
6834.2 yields 9.02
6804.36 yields 9.69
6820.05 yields 9.82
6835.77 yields 8.99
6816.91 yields 10.2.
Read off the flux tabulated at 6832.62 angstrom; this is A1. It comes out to 8.97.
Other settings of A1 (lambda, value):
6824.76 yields 10.1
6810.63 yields 9.69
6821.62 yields 9.74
